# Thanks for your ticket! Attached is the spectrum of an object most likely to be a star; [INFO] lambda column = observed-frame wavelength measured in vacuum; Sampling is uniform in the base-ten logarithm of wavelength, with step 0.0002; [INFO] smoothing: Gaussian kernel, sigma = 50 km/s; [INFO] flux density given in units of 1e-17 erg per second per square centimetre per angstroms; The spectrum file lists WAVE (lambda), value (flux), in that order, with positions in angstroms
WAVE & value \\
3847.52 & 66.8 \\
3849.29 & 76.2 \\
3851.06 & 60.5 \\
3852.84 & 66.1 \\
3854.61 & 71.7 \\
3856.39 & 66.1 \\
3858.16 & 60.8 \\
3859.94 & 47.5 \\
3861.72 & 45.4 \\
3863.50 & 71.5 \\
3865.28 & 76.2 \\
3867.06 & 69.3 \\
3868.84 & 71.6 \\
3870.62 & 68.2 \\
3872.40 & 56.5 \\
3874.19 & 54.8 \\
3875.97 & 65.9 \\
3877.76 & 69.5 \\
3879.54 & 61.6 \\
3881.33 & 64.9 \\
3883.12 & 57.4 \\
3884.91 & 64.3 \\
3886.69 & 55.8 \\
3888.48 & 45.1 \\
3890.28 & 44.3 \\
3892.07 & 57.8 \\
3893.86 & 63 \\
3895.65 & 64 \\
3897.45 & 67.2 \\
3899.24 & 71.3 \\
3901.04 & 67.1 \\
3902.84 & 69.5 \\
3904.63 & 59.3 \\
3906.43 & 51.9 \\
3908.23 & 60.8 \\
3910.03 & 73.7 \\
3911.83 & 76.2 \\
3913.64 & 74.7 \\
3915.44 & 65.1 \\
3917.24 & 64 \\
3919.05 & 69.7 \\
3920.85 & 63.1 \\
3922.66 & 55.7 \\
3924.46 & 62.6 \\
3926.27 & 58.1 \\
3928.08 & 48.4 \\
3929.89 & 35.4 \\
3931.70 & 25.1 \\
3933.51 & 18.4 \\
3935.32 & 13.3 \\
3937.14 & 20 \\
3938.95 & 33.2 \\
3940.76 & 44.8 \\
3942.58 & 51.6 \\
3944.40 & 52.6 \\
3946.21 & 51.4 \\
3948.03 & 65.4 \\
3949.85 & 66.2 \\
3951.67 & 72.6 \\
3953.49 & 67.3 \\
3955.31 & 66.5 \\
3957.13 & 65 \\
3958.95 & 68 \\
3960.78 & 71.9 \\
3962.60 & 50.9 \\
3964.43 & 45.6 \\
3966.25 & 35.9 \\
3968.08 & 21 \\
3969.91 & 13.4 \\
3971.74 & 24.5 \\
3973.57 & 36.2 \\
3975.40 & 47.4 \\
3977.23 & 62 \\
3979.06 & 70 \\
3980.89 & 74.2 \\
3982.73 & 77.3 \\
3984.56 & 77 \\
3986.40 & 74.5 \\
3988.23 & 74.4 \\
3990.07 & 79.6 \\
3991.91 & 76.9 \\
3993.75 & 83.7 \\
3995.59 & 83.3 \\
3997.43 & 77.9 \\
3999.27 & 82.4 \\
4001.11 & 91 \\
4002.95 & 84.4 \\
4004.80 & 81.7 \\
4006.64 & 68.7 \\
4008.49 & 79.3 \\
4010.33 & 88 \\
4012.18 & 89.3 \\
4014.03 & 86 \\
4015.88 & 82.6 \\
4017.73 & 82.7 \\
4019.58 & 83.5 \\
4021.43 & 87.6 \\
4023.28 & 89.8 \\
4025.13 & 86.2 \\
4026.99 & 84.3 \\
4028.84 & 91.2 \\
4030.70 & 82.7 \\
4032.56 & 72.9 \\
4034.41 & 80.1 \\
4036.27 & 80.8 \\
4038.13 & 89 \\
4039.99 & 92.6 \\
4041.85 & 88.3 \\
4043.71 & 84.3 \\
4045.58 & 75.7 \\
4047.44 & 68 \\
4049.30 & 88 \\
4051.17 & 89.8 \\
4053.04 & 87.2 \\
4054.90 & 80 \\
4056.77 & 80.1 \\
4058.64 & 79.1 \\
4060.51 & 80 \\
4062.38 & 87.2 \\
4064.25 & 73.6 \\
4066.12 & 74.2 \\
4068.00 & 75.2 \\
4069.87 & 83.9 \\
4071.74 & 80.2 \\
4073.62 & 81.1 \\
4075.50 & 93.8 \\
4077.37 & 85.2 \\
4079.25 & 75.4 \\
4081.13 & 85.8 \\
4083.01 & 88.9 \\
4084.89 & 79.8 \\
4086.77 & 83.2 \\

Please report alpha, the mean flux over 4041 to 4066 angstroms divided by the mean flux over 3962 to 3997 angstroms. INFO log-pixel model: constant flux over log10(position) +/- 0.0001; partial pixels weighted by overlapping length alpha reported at 1.39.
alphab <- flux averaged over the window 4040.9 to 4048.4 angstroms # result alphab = 79.2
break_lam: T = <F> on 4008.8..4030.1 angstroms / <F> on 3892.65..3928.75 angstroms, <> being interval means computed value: 1.3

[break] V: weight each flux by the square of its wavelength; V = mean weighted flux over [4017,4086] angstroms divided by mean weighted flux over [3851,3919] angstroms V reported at 1.4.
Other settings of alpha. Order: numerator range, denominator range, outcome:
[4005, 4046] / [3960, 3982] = 1.82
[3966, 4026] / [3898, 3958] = 1.29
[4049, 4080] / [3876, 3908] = 1.34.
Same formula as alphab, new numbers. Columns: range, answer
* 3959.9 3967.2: 50.9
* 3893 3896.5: 63.6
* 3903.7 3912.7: 64.4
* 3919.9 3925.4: 60.6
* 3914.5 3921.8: 65.5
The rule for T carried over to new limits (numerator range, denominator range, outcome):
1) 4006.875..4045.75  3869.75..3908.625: 1.39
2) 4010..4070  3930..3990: 1.62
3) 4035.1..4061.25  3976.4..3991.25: 1.13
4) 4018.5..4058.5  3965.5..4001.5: 1.33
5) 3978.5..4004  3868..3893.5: 1.32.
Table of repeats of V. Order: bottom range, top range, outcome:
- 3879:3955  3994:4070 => 1.56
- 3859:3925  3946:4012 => 1.10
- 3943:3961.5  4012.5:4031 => 1.38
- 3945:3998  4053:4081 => 1.39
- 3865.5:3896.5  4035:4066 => 1.47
